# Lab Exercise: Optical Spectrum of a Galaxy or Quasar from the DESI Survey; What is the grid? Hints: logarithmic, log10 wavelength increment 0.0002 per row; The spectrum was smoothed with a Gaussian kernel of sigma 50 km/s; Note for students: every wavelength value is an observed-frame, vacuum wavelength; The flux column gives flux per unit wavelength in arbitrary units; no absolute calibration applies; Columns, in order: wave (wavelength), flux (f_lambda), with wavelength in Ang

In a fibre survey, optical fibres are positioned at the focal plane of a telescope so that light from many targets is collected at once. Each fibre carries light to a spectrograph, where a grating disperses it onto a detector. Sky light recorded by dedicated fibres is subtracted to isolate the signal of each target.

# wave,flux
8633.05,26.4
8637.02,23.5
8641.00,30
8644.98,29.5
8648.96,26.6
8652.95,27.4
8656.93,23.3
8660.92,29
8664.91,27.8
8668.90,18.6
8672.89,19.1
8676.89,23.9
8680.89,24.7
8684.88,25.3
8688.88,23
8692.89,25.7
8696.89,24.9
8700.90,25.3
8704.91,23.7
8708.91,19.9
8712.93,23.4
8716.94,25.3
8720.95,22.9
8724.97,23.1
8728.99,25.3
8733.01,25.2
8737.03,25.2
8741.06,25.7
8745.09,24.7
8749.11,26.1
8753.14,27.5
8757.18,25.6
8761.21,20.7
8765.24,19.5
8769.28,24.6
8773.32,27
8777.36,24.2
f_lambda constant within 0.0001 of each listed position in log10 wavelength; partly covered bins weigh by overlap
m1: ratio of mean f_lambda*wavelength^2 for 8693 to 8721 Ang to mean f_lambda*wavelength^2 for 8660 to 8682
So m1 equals 1.02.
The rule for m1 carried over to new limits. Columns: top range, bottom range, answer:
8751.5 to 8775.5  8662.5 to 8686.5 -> 1.06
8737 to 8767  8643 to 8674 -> 0.98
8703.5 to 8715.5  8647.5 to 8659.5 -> 0.88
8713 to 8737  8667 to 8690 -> 1.10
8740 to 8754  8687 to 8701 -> 1.06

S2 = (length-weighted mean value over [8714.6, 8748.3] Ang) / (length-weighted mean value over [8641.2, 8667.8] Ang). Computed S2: 0.91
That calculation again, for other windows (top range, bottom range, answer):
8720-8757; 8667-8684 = 1.15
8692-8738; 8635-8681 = 0.95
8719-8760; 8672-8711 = 1.06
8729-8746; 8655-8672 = 1.04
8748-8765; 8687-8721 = 1.02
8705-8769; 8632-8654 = 0.88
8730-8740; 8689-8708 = 1.03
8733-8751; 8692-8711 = 1.07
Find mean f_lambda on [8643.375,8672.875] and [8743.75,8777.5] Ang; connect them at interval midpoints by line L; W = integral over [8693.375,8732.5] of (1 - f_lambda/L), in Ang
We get 1.7 Ang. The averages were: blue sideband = 25.5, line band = 23.9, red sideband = 24.4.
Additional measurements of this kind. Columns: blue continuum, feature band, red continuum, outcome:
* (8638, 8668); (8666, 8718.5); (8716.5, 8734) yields 4.5 Ang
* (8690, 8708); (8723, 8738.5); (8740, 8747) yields 0.2 Ang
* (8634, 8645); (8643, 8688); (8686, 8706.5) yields 1.8 Ang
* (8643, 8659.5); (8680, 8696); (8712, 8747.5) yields 0.7 Ang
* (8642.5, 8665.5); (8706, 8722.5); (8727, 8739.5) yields 1.8 Ang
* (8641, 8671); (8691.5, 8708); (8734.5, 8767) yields 0.6 Ang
